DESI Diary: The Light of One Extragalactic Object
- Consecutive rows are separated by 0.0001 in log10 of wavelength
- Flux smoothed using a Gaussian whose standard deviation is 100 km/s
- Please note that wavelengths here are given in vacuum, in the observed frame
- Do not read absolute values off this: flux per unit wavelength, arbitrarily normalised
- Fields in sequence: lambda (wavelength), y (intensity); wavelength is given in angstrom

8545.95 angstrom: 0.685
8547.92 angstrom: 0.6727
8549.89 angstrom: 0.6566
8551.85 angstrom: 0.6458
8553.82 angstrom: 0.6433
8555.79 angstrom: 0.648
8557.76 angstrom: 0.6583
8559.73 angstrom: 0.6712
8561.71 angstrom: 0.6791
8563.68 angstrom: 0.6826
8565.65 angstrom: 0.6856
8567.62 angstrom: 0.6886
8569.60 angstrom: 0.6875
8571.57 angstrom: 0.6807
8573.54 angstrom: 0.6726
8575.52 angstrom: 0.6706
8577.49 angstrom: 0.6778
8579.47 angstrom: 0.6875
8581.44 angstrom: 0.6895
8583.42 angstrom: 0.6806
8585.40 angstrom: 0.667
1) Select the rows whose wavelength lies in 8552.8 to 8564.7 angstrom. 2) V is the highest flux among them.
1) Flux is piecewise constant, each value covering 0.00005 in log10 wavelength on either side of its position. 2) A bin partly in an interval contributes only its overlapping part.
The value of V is 0.6826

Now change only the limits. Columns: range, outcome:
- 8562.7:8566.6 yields 0.6856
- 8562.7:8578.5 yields 0.6886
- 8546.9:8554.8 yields 0.6727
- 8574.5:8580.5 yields 0.6875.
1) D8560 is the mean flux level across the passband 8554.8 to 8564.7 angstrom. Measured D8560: 0.668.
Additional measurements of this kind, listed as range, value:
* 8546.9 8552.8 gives 0.659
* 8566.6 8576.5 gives 0.68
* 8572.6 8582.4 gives 0.68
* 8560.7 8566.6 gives 0.682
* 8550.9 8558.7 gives 0.649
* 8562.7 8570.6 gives 0.686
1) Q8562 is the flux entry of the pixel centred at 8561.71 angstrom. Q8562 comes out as 0.6791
